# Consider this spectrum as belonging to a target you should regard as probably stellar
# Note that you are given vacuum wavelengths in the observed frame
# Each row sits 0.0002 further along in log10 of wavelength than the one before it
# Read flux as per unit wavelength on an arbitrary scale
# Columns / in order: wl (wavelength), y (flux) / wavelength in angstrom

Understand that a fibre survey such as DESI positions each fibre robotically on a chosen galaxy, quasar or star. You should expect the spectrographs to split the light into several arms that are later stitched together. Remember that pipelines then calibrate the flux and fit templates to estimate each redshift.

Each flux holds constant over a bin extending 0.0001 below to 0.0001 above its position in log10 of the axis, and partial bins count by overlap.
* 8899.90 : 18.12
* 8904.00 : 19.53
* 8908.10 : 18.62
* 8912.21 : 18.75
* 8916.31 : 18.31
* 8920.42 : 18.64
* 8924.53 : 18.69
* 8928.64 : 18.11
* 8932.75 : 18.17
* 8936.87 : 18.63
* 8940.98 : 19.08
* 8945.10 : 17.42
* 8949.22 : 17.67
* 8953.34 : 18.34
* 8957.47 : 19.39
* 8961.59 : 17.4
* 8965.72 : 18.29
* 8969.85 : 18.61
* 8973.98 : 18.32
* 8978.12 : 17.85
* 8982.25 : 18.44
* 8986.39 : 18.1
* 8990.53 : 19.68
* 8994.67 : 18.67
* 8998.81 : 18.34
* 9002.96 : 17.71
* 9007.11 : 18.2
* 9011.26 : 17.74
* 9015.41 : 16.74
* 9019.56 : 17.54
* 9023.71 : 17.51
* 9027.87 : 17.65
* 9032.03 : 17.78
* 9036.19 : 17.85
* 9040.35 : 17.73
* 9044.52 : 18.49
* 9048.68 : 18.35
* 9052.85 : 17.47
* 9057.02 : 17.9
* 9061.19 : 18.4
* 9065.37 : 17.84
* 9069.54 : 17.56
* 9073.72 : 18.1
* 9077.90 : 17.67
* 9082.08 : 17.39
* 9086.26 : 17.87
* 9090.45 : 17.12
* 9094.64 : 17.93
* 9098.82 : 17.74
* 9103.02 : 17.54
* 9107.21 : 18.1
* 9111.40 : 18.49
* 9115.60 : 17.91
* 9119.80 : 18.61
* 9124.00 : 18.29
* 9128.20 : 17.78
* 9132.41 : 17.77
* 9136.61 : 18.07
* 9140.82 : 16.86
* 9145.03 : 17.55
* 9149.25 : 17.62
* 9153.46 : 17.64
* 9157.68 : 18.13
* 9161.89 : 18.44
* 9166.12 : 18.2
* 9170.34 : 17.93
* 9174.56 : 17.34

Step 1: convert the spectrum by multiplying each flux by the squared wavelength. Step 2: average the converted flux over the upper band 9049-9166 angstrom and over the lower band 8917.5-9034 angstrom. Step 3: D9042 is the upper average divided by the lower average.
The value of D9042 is 1.01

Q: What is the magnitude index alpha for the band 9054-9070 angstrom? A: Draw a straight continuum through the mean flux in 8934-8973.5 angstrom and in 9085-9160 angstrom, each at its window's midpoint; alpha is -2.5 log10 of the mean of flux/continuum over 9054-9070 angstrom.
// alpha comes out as 0.00 mag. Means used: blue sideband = 18.3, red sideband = 17.8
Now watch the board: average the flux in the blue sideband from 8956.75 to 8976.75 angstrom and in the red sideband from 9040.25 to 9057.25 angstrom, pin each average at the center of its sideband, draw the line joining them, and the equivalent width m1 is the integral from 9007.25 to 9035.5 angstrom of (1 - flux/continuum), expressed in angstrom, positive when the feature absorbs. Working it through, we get 0.9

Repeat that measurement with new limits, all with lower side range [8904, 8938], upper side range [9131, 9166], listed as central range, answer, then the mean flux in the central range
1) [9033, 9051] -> 0.06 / 18.1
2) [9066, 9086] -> 0.35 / 17.7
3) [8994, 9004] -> 0.03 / 18.2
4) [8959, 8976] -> 0.18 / 18.2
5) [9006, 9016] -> 0.34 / 17.6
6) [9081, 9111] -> 0.39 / 17.7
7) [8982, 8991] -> -0.15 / 18.6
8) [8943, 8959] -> 0.24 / 18.2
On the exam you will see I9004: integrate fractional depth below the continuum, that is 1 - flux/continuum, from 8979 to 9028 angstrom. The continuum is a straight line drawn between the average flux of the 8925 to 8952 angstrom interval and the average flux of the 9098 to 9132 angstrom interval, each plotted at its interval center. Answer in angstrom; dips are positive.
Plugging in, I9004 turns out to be 0.3 angstrom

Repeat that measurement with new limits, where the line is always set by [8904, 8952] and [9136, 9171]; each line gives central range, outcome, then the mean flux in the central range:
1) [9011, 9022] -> 0.5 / 17.3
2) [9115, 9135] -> -0.2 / 18.1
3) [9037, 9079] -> 0.3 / 18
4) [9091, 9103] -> 0.2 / 17.7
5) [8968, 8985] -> 0.0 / 18.3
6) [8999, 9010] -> 0.1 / 18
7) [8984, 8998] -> -0.4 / 18.8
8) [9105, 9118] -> -0.2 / 18.2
